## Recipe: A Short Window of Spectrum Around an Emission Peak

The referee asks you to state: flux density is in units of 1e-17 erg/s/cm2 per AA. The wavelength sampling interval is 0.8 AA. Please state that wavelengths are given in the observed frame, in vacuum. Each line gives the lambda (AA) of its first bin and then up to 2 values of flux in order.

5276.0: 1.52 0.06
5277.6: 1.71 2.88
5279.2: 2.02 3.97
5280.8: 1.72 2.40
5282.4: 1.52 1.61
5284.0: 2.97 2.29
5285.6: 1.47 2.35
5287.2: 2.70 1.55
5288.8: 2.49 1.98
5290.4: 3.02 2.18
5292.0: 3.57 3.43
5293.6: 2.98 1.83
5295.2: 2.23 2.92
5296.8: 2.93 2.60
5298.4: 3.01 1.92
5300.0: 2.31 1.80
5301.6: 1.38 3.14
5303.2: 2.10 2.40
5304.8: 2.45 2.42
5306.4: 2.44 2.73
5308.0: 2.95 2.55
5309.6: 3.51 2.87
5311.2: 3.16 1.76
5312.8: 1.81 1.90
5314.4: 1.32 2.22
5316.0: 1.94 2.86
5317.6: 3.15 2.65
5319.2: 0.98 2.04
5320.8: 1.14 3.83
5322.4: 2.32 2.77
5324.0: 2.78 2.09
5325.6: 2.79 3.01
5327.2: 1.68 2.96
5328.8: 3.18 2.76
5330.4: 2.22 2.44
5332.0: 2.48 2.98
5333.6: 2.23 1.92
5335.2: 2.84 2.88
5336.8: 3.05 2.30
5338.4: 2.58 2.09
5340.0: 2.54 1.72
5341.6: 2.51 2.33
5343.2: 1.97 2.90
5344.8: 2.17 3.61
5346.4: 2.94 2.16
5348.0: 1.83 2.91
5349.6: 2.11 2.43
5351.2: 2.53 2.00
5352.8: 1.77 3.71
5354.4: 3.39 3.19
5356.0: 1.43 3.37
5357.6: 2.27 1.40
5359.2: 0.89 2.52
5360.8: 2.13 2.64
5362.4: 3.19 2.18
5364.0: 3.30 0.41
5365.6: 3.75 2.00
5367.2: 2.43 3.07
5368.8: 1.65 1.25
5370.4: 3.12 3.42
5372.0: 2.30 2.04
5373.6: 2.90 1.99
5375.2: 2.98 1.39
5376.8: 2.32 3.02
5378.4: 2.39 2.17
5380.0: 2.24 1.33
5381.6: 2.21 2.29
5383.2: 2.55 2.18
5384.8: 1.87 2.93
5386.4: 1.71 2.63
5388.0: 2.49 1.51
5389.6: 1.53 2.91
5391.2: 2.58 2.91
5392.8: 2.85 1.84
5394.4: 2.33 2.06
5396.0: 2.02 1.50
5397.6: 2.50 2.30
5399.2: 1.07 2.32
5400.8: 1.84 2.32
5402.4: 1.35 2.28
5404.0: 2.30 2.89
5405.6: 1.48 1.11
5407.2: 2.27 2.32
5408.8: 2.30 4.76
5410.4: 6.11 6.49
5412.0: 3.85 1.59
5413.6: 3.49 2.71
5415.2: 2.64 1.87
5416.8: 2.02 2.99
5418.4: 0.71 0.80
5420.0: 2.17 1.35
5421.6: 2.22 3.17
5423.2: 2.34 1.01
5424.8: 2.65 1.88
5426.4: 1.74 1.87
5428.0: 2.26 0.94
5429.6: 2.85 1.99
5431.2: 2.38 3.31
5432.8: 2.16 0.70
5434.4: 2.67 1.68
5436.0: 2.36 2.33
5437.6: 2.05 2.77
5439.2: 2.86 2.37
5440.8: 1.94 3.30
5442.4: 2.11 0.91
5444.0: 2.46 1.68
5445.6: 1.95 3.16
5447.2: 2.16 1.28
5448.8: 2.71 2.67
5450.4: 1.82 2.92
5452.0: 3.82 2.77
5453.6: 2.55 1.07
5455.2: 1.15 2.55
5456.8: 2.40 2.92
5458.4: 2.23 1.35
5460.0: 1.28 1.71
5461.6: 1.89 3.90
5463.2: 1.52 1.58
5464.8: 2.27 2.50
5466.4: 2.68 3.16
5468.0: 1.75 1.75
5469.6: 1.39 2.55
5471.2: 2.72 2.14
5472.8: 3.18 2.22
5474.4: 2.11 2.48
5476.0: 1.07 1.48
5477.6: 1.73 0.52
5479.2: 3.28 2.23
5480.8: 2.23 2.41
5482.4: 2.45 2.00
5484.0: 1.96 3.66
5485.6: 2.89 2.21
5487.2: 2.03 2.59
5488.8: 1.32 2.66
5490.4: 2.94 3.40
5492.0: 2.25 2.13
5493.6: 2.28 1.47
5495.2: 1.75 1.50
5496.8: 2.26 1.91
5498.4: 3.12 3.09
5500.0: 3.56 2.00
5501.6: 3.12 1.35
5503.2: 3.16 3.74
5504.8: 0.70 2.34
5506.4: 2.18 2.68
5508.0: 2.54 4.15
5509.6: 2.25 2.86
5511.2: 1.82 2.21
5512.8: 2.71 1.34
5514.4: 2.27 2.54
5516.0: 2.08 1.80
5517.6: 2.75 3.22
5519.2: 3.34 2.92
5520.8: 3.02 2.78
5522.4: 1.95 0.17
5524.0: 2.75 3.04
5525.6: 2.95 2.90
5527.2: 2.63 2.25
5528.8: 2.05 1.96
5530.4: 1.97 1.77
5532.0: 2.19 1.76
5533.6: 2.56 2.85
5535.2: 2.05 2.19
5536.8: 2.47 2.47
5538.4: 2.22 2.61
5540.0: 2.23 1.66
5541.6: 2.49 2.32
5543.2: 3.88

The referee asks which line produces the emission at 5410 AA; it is H-beta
